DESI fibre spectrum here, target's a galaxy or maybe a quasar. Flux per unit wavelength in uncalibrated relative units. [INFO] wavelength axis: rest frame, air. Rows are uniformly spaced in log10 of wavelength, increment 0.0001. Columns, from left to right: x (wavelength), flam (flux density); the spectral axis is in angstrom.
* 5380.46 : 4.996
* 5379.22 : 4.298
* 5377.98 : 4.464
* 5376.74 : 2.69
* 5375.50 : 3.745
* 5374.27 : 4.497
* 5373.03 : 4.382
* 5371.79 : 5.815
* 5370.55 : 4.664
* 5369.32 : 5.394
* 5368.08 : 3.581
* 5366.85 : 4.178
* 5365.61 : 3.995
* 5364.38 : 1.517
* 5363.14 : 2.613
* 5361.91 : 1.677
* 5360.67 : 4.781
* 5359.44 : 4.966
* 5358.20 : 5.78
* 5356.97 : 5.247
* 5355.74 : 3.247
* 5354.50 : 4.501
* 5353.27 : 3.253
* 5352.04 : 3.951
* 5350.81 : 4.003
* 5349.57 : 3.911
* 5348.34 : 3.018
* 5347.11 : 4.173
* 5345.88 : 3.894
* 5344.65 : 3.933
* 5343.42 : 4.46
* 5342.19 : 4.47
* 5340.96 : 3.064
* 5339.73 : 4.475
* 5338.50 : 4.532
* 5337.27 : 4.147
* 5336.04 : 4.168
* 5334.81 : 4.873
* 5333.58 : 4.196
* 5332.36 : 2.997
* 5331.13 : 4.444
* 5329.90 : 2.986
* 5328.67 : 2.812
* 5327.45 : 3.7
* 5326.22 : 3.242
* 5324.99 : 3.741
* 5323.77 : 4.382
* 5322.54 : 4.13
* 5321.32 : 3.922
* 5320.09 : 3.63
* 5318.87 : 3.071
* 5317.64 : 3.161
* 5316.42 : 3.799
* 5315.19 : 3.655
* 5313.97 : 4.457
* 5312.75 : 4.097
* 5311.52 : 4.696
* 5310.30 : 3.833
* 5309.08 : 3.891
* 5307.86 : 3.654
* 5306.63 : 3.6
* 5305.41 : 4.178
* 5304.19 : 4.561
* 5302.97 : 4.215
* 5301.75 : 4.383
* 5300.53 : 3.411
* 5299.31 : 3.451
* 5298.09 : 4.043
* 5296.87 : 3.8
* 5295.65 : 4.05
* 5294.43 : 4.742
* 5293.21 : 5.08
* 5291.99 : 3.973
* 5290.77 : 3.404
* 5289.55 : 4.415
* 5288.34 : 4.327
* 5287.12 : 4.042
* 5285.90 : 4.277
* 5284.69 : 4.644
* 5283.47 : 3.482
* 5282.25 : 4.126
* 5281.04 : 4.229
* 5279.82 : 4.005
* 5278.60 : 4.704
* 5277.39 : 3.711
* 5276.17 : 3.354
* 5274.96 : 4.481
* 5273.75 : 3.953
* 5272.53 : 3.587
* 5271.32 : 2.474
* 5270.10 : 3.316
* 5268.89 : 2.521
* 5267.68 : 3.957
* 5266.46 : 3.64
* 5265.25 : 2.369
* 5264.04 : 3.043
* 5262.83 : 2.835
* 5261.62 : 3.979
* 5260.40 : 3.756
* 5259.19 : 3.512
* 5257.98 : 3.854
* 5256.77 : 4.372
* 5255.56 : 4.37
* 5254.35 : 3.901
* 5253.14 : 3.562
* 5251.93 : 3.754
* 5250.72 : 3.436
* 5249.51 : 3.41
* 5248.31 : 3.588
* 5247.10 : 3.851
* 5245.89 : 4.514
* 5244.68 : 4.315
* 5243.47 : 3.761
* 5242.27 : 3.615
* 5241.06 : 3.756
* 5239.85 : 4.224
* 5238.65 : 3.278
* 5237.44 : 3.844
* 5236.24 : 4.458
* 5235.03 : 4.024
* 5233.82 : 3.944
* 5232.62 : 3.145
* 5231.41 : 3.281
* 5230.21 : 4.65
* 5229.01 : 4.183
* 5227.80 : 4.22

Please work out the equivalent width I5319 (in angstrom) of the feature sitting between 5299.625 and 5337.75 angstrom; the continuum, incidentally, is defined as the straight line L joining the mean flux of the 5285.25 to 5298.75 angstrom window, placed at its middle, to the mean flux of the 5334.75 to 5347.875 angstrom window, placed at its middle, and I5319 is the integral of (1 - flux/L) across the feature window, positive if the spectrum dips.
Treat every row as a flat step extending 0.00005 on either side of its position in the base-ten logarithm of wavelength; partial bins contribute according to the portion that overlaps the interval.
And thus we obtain 2.8 angstrom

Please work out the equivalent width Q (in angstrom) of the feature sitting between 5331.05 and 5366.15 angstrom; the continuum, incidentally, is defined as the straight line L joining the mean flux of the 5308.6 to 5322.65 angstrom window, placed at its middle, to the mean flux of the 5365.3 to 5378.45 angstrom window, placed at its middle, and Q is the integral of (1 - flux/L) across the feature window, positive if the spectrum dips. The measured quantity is 1.57 angstrom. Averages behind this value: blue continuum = 3.85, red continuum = 4.31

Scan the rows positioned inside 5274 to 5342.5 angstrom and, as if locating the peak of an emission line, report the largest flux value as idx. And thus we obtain 5.08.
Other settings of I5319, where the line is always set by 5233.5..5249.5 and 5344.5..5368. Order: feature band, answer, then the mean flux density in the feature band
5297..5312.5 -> -0.5 angstrom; 3.99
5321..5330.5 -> 0.6 angstrom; 3.61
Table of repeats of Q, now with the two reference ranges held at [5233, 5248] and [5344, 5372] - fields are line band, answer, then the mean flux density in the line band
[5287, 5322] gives -0.18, 3.98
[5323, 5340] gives 0.32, 3.9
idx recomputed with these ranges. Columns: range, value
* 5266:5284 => 4.704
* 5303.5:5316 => 4.696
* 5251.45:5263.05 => 4.372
